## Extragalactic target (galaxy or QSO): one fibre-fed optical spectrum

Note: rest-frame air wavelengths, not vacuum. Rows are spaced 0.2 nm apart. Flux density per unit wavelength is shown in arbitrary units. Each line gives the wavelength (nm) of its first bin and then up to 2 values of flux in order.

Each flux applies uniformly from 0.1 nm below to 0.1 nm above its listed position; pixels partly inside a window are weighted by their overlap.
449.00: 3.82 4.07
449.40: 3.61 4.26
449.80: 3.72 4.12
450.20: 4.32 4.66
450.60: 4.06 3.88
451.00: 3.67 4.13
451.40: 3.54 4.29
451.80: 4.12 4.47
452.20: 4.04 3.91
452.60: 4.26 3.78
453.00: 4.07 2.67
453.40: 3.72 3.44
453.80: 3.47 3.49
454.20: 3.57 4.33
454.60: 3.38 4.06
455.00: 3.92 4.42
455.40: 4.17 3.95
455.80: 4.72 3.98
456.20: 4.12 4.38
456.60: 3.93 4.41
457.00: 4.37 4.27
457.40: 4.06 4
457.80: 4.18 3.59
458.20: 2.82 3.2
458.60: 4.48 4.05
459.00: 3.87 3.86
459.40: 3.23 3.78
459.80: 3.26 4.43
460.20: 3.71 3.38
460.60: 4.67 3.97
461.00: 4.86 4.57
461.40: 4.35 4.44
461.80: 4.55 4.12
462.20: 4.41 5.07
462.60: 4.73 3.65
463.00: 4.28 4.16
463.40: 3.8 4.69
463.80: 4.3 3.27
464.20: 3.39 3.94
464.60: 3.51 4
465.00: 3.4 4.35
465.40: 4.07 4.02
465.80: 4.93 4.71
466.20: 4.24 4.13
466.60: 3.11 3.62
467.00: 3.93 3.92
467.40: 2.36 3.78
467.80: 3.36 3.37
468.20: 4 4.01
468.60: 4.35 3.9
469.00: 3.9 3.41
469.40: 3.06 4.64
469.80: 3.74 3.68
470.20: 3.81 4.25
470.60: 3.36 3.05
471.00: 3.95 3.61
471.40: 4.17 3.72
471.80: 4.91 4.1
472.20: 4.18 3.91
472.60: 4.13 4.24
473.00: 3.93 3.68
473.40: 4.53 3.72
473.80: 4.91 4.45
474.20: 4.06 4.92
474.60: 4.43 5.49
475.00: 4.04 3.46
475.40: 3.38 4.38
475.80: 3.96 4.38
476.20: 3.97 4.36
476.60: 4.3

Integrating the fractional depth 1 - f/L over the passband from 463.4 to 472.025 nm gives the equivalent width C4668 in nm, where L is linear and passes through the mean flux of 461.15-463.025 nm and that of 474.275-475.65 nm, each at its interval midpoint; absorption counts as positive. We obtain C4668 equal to 1.00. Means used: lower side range 4.42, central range 3.86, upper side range 4.29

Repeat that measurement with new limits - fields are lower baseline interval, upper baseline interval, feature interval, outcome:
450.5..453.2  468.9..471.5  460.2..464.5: -0.414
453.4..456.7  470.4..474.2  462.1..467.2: -0.085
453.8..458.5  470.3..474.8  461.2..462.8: -0.180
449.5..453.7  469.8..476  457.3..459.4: 0.112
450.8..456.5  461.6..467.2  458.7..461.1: 0.061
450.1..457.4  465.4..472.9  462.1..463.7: -0.170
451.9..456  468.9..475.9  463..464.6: 0.015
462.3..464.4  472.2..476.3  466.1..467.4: 0.136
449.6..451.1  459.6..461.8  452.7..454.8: 0.251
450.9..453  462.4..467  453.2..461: 0.233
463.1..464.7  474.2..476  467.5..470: 0.157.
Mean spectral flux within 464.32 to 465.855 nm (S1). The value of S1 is 4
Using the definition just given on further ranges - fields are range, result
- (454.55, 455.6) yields 4.02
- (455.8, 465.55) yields 4.05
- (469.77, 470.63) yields 3.8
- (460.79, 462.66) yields 4.53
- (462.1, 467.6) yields 4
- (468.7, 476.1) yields 4.04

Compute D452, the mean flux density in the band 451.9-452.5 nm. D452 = 4.14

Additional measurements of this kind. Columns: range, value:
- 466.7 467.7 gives 3.52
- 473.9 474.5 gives 4.48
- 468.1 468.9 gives 4.06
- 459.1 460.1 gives 3.71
